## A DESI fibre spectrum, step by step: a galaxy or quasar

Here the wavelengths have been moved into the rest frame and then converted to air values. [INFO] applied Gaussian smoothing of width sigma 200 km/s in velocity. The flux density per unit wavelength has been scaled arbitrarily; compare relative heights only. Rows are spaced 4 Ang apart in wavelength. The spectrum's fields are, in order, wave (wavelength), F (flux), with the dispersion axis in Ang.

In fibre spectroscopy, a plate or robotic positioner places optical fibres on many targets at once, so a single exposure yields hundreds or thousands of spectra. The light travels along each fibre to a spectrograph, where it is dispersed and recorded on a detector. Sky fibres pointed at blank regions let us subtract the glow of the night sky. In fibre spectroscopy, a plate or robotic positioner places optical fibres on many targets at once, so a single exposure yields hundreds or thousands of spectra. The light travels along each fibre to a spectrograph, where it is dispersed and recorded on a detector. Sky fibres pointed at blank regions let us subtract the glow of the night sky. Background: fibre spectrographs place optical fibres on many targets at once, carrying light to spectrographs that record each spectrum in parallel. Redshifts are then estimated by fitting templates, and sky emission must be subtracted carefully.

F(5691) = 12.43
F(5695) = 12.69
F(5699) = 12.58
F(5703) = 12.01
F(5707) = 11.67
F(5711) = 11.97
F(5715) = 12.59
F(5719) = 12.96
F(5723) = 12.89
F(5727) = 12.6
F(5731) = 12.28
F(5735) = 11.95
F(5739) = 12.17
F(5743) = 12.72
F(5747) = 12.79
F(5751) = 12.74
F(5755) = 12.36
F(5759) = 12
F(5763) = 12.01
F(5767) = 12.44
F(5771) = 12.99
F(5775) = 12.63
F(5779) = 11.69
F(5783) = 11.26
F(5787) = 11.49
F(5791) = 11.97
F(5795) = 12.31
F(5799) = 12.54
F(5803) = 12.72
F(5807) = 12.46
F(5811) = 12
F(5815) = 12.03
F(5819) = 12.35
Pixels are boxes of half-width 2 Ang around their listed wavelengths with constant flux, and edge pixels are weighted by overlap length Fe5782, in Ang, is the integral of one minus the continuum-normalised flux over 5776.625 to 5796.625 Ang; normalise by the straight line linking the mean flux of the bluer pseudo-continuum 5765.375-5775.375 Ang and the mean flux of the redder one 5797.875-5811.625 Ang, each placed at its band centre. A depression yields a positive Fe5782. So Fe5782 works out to 1.3 Ang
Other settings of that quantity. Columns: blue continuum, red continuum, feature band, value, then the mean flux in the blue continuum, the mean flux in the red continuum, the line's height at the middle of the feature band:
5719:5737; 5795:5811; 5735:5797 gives 1.2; 12.5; 12.5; 12.5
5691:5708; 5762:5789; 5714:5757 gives -1.3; 12.3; 12.1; 12.2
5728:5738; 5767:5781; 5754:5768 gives 0.2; 12.2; 12.4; 12.4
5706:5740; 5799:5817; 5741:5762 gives -0.2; 12.4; 12.3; 12.4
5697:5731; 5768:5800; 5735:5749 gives -0.2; 12.4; 12.1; 12.3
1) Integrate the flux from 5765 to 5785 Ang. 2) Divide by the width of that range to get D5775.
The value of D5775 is 12.2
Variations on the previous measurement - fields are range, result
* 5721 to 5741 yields 12.4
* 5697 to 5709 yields 12.1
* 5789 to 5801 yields 12.3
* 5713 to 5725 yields 12.8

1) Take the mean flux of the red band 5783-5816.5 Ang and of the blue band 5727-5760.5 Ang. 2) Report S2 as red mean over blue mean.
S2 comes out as 0.98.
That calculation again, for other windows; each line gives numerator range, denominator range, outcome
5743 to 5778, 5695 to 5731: 1.01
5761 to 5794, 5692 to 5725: 0.97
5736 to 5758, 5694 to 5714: 1.03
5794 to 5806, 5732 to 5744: 1.02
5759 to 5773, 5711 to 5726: 0.98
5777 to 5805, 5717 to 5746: 0.96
